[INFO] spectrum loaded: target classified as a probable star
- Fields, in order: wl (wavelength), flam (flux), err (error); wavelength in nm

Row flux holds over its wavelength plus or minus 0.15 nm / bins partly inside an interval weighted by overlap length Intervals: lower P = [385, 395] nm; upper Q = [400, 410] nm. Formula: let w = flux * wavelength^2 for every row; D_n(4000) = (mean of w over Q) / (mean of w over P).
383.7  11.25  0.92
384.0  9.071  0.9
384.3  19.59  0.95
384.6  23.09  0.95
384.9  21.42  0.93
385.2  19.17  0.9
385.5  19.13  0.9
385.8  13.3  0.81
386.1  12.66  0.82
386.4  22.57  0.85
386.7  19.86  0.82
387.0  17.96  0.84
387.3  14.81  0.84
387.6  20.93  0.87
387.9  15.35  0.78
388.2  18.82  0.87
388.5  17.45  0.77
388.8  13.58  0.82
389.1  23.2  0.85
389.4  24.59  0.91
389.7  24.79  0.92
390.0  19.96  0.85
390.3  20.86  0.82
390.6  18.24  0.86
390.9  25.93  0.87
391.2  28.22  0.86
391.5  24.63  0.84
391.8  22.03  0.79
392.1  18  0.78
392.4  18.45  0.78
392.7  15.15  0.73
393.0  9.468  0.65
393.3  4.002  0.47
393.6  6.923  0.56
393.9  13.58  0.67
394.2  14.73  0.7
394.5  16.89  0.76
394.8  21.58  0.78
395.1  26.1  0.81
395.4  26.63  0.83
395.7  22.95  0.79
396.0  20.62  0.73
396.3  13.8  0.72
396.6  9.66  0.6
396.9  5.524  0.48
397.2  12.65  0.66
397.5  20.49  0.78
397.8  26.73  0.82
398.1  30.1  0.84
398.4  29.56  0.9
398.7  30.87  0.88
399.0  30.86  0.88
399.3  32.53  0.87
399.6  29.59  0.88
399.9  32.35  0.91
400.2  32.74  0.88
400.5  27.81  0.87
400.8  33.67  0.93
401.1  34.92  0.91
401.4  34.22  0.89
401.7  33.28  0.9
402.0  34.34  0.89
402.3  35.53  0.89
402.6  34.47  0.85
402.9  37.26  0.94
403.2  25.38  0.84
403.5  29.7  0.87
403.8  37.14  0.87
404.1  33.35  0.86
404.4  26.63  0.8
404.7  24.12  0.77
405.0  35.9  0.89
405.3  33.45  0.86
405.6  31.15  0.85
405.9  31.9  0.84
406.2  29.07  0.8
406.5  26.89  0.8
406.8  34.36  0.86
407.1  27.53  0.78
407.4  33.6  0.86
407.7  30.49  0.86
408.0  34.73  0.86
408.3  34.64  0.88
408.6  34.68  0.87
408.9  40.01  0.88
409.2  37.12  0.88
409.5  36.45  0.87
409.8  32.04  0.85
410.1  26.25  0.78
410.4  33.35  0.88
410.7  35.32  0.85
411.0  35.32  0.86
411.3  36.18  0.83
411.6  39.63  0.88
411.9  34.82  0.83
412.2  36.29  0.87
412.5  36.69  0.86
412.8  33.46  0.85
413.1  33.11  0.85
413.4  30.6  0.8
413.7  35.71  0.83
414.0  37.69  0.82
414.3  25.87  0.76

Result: 1.9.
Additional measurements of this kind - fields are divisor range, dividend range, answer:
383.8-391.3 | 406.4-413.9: 1.98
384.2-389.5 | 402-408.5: 1.87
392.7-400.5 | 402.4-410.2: 1.62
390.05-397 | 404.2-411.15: 1.97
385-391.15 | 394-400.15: 1.24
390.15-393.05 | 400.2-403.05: 1.74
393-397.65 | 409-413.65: 2.40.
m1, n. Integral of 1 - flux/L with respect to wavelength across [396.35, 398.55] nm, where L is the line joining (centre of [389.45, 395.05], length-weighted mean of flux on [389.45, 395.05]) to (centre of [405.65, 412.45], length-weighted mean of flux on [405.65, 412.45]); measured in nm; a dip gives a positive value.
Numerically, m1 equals 0.40 nm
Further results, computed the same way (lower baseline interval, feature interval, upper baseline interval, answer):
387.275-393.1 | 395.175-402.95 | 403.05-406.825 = -0.20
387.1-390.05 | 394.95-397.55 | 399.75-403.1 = 0.95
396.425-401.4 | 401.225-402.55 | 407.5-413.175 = -0.27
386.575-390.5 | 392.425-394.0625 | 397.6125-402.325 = 0.93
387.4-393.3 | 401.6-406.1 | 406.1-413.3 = -0.42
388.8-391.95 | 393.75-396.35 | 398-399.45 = 0.71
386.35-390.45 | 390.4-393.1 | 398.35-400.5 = 0.31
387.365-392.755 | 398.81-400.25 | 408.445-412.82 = -0.22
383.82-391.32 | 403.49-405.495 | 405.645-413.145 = -0.07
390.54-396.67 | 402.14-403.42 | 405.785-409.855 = -0.24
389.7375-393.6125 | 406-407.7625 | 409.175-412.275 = 0.06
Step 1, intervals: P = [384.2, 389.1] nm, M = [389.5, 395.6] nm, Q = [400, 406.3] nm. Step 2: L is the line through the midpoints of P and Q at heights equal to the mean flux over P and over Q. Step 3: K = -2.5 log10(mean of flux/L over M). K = 0.21 mag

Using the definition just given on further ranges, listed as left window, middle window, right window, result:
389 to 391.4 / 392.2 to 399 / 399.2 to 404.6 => 0.45 mag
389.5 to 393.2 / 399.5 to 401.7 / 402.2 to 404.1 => -0.07 mag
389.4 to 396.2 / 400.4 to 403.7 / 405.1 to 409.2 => -0.18 mag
